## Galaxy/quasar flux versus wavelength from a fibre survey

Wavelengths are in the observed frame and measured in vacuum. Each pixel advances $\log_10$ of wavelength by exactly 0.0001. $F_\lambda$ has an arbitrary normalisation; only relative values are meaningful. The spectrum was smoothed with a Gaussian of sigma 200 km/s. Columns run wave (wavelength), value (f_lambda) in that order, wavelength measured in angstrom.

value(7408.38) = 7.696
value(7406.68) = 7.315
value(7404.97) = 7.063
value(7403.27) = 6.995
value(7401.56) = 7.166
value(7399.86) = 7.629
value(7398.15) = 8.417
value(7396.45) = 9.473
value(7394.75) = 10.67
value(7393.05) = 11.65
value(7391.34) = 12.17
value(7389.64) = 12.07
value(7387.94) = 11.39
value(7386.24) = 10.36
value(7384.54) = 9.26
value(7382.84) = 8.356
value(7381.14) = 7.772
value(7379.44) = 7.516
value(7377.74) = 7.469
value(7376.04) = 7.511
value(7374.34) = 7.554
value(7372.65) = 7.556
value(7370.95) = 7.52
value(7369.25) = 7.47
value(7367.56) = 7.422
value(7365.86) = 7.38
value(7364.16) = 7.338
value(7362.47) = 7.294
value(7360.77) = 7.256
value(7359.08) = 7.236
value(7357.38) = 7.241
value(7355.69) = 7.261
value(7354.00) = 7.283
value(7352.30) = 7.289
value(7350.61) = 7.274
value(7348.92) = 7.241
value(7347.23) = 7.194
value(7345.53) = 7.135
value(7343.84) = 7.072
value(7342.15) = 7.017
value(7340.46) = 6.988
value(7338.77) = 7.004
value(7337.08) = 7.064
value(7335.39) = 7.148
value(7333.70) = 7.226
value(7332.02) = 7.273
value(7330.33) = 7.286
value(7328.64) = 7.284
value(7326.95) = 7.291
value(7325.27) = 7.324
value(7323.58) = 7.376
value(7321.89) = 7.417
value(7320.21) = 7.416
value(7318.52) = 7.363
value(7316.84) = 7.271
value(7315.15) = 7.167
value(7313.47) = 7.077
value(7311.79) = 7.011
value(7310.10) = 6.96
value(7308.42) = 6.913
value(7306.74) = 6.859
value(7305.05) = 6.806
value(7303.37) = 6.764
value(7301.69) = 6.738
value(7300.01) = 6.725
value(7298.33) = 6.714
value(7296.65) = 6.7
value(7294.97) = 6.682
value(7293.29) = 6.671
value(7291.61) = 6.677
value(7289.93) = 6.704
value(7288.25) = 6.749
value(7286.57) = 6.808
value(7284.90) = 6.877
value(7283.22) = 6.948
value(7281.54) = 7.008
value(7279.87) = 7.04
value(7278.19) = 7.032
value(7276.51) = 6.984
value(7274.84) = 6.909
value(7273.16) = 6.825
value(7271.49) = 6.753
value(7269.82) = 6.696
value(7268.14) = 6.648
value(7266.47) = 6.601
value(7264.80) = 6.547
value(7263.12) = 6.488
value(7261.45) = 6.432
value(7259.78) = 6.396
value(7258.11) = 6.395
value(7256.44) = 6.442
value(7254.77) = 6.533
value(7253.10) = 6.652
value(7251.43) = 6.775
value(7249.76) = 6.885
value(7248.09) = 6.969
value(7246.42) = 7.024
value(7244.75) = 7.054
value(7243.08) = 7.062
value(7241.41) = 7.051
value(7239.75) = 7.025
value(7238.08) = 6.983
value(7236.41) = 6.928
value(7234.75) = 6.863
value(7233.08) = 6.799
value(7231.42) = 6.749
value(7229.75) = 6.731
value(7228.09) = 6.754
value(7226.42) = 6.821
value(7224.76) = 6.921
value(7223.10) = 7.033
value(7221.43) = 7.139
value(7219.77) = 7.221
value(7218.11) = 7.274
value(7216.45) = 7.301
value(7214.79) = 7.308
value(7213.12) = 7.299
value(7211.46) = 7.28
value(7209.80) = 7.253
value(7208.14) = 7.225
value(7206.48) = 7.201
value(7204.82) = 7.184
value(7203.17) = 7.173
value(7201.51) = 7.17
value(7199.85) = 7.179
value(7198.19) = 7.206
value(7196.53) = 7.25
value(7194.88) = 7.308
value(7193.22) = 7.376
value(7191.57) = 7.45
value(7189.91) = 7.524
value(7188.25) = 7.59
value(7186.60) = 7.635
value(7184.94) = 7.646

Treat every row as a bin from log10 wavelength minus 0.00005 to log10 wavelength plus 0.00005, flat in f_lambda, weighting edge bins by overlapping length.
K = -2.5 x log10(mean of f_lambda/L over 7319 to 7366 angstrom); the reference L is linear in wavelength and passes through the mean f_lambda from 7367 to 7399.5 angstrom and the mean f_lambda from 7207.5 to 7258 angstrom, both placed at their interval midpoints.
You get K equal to 0.17 mag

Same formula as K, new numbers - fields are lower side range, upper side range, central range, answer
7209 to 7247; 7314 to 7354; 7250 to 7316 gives 0.058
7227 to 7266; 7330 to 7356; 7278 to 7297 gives 0.018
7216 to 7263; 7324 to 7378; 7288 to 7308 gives 0.054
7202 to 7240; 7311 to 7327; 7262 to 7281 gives 0.062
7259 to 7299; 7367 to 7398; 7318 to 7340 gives 0.087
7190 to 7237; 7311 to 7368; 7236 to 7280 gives 0.061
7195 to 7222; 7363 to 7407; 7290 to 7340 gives 0.144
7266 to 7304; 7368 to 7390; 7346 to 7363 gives 0.115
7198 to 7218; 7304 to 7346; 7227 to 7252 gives 0.046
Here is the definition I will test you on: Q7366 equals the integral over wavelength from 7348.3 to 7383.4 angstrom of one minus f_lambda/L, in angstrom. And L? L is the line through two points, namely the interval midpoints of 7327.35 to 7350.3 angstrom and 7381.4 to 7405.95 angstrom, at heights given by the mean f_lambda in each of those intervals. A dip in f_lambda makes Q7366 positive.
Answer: 3.5 angstrom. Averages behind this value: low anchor 7.15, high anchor 9.42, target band 7.43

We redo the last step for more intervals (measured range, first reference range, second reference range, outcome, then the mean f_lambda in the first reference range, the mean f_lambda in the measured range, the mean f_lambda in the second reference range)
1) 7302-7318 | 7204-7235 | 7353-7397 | 1.9 angstrom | 7.07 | 6.98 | 8.51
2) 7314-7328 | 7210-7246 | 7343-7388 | 0.3 angstrom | 7.03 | 7.32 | 7.66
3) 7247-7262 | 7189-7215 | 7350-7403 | 1.9 angstrom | 7.27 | 6.62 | 8.35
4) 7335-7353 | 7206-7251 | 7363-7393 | 2.5 angstrom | 7.04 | 7.13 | 8.66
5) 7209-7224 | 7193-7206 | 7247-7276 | -0.3 angstrom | 7.22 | 7.23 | 6.65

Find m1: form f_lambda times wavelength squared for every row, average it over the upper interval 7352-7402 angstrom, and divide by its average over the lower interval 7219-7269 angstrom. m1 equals 1.3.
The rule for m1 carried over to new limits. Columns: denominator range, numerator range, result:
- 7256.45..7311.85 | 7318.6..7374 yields 1.10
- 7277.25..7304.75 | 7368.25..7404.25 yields 1.33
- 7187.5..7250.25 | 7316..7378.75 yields 1.06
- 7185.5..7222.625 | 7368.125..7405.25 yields 1.27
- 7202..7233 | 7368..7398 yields 1.35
